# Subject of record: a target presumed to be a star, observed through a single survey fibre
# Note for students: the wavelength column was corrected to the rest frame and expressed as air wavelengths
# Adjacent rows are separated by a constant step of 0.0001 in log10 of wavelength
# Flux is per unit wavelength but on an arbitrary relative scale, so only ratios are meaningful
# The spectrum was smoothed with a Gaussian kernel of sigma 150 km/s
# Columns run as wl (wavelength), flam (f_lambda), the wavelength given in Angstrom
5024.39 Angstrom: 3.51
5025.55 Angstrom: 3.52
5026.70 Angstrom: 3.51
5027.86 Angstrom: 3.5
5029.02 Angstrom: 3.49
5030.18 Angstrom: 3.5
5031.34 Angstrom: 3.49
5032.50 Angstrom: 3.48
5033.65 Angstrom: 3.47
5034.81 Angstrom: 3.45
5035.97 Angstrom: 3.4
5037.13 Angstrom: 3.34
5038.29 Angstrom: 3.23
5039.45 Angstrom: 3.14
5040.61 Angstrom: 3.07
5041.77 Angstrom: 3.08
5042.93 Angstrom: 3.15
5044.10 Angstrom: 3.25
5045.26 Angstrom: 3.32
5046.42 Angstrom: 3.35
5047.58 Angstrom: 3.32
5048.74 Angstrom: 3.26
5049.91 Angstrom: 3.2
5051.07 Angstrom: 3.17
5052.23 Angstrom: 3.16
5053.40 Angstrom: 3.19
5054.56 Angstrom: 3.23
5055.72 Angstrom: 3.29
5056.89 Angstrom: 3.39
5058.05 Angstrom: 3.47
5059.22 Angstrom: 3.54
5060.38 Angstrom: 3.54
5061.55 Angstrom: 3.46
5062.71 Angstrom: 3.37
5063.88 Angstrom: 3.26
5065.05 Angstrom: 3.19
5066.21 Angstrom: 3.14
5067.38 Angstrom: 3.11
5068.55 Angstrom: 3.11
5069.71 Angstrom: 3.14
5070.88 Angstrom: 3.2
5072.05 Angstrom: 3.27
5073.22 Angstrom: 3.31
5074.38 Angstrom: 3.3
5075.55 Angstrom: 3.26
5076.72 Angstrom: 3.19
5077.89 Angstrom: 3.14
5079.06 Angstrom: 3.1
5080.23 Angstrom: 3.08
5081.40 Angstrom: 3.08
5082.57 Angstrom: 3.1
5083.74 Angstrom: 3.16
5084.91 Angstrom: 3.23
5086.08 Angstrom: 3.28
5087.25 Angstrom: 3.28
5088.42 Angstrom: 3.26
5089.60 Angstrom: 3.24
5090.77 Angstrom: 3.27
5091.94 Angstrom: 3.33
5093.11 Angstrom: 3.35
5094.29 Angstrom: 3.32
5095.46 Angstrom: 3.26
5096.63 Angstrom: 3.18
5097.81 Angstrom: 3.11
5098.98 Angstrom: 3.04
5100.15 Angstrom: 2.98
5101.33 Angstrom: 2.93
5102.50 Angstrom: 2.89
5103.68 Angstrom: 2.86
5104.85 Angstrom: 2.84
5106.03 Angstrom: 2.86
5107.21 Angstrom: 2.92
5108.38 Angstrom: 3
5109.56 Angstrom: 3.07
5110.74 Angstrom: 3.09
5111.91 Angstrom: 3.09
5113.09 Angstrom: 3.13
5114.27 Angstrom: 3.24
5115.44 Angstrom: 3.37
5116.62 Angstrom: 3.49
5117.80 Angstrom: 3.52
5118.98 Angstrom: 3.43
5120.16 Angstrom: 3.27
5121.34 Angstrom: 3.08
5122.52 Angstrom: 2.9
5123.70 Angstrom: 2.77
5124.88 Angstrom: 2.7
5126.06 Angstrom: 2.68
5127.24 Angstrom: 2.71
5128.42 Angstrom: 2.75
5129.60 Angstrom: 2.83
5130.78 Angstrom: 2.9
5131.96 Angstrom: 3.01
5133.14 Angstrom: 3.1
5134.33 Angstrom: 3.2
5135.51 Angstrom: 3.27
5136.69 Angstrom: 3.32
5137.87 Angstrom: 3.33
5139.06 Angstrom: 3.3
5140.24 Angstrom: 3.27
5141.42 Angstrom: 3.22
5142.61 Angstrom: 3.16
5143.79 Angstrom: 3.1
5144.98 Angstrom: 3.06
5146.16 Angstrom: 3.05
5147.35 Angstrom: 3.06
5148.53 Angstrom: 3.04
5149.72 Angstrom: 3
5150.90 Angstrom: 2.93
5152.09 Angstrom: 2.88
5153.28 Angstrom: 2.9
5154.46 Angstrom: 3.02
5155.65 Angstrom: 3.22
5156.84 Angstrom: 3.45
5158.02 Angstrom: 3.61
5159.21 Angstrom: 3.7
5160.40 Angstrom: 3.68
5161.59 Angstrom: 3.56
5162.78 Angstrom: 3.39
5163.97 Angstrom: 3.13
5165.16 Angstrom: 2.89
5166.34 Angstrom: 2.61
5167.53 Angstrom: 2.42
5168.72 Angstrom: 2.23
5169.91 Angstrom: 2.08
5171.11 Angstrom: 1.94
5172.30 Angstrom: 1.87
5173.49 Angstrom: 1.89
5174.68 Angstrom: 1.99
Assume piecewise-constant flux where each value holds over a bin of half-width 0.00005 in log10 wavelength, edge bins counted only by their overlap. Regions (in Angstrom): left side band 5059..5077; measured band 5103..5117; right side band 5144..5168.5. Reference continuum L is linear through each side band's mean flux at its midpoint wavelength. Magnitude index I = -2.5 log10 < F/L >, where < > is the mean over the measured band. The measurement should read 0.043 mag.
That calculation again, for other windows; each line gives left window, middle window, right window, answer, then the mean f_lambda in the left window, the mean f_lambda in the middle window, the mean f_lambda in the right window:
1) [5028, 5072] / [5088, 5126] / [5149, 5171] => 0.014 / 3.3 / 3.11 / 3.01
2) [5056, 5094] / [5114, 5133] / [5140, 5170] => 0.038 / 3.25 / 3.04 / 3.08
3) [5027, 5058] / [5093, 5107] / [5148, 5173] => 0.031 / 3.31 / 3.04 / 2.93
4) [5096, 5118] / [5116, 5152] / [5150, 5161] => 0.034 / 3.08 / 3.08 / 3.26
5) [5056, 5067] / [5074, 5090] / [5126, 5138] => 0.024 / 3.36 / 3.19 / 3.01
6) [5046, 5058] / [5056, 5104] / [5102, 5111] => -0.041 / 3.27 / 3.21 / 2.93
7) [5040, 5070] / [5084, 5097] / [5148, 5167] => -0.012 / 3.26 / 3.27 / 3.19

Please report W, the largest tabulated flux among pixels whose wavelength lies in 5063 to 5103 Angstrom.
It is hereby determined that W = 3.35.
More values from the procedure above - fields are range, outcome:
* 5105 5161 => 3.7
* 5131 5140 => 3.33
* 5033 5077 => 3.54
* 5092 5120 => 3.52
